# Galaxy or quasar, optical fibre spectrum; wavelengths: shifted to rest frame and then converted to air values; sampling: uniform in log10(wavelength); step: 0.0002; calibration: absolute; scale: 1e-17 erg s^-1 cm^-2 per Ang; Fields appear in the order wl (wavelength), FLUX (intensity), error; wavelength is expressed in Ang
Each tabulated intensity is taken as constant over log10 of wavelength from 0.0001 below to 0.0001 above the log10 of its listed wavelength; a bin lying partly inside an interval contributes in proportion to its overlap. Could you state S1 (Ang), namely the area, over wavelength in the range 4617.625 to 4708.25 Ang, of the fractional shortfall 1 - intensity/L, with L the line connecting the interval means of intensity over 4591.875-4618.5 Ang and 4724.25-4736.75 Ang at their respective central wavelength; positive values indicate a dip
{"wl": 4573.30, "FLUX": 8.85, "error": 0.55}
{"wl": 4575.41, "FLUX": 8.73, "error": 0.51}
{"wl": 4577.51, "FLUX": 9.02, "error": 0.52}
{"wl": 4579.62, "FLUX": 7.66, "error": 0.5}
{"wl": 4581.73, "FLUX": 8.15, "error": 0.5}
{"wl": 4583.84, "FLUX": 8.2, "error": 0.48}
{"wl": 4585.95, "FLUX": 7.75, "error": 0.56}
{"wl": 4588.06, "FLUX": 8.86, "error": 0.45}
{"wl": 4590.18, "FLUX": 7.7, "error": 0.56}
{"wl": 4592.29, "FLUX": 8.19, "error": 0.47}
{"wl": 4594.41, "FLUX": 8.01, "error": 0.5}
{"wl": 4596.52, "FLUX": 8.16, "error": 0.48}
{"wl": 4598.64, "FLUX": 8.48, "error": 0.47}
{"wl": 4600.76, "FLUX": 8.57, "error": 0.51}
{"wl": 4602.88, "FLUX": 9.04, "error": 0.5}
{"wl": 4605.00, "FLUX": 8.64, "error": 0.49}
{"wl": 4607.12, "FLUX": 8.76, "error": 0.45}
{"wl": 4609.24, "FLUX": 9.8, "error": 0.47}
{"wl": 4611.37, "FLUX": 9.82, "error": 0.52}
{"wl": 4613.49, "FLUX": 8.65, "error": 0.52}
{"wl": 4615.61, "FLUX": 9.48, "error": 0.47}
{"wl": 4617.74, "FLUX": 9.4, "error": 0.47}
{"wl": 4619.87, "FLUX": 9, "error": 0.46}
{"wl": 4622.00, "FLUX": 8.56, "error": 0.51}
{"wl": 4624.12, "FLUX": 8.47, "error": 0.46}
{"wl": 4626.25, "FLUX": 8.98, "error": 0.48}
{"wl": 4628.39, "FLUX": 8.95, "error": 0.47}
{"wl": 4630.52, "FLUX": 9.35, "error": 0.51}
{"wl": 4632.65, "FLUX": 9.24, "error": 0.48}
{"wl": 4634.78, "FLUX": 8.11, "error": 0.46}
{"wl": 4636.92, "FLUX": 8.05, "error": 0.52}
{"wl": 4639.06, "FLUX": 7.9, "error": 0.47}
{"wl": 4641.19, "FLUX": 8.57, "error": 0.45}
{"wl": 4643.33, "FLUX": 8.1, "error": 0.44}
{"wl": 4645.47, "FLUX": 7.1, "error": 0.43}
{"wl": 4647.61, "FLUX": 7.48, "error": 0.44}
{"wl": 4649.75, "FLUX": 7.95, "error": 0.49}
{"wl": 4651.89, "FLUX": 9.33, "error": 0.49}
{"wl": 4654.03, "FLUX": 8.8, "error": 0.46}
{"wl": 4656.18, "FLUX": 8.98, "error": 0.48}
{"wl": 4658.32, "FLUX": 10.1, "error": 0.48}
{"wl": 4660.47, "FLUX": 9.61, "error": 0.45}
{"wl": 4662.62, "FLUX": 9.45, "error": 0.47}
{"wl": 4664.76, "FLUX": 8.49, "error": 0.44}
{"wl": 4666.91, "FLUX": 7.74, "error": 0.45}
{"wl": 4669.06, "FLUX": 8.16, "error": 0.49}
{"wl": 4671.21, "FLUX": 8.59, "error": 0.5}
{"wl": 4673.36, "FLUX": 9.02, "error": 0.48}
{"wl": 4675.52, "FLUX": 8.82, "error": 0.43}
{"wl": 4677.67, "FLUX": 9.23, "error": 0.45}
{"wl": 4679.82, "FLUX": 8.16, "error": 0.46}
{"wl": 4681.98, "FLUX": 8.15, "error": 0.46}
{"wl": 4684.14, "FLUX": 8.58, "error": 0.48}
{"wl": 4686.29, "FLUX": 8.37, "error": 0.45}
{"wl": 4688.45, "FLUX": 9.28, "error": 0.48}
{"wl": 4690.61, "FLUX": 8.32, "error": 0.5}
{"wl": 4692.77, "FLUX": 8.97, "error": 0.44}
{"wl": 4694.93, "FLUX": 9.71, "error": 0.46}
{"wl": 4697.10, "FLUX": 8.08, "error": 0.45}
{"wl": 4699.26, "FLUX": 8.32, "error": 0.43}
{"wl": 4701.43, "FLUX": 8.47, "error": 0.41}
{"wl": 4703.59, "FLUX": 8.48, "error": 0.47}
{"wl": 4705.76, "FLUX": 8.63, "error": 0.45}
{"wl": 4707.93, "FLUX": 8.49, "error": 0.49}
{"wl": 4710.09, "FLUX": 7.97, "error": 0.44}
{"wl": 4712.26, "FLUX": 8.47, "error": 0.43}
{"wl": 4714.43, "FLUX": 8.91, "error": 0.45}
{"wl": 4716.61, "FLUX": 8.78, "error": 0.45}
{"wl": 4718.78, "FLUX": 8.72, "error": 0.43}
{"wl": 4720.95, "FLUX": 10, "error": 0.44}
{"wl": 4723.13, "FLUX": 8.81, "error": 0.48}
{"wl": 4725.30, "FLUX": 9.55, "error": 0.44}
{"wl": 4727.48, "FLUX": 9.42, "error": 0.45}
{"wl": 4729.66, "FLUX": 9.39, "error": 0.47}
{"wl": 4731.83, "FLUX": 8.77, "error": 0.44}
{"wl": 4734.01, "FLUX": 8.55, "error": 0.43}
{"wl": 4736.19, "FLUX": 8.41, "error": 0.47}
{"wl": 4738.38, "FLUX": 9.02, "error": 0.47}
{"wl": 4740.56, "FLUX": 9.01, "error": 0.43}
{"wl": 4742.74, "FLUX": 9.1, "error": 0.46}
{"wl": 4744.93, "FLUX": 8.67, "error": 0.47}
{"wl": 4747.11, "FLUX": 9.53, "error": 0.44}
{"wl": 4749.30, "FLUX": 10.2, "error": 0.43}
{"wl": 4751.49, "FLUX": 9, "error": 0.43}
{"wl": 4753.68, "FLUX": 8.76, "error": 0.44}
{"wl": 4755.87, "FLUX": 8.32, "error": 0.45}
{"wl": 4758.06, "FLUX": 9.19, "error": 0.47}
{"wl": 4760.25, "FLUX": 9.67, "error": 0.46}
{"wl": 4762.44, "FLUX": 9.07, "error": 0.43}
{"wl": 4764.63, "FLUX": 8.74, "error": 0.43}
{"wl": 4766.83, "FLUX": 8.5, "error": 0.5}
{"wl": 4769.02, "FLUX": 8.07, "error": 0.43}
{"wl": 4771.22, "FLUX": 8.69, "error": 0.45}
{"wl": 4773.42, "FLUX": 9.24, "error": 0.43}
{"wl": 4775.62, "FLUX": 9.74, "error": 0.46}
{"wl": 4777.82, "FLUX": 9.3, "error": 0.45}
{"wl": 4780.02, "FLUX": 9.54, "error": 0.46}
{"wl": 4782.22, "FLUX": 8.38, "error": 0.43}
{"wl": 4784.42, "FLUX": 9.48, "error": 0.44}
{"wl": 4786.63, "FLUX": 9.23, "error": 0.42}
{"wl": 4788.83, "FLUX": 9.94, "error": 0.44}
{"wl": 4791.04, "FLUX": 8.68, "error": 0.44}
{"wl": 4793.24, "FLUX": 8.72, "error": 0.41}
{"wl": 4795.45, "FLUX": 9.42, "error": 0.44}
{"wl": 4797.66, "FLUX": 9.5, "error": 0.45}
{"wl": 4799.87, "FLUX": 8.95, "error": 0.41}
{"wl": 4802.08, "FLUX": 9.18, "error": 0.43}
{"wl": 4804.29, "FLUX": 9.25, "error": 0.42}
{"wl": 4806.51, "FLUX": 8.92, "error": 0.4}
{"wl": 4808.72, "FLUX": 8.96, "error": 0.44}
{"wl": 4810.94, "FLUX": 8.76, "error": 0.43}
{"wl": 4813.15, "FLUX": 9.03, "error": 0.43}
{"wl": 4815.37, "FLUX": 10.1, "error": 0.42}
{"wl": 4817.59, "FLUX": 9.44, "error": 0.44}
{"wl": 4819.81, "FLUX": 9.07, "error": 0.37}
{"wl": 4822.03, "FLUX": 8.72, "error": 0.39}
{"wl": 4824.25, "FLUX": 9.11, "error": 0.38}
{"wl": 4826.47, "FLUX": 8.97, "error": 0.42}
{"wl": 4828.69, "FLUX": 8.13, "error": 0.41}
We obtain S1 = 3.11 Ang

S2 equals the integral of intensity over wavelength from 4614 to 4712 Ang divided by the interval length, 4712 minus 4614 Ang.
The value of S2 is 8.64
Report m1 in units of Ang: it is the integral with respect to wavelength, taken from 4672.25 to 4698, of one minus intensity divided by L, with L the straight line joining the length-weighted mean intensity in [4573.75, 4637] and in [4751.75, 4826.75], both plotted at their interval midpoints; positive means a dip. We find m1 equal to 0.3 Ang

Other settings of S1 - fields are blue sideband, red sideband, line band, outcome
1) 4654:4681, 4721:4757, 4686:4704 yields 0.5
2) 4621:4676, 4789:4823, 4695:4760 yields -0.1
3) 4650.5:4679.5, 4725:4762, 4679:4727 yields 1.6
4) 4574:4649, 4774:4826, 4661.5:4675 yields 0.2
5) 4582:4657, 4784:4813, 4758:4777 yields 0.1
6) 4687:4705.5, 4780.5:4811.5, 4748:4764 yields -0.4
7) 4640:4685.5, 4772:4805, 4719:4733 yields -0.6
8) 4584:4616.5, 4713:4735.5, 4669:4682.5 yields 0.4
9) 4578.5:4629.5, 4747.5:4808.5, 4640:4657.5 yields 0.9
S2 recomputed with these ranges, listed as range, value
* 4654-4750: 8.85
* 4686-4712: 8.59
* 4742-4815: 9.09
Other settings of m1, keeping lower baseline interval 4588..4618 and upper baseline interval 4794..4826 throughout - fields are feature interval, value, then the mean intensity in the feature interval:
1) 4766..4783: 0.3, 8.95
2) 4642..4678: 0.9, 8.63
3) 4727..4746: 0.2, 8.91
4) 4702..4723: 0.6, 8.72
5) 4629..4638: 0.1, 8.7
